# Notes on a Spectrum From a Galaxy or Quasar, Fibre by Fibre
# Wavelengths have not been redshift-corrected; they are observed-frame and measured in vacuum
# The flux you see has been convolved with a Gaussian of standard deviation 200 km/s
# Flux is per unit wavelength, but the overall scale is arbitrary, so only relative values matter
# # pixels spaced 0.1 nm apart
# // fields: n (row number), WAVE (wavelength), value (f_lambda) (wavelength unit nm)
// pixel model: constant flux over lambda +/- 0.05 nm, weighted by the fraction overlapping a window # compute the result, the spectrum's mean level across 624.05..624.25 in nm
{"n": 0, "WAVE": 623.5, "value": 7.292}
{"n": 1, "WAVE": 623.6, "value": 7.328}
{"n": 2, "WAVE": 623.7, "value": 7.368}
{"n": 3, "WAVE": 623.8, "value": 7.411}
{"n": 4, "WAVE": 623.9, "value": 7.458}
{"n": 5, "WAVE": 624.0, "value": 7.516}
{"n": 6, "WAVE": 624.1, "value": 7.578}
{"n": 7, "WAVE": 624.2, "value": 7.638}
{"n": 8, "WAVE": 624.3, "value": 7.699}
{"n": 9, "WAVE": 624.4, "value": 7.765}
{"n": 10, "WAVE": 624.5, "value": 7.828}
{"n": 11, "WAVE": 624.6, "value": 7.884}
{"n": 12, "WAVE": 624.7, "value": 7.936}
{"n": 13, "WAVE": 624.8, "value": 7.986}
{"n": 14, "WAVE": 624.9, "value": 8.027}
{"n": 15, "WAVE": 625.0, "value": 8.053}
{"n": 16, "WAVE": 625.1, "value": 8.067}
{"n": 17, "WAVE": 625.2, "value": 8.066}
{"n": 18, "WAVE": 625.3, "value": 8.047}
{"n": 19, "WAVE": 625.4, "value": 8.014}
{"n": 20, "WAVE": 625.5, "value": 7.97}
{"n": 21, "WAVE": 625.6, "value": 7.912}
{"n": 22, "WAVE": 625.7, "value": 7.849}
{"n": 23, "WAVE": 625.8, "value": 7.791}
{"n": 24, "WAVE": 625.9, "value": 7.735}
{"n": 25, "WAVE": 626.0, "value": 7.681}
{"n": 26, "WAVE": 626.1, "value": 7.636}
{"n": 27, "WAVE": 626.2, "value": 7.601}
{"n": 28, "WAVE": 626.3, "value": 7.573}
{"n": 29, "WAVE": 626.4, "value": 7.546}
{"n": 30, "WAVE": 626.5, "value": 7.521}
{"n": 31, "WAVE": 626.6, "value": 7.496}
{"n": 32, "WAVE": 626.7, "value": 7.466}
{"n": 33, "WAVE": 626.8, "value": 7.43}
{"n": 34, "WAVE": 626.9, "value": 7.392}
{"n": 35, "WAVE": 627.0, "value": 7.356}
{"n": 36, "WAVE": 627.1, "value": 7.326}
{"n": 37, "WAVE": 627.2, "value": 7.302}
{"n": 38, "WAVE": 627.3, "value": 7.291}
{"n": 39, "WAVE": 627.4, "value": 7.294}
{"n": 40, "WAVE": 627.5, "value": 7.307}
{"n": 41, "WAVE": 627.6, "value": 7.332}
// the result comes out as 7.61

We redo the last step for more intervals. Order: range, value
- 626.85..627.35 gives 7.33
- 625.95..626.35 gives 7.62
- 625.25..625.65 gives 7.99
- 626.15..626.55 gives 7.56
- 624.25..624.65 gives 7.79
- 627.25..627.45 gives 7.29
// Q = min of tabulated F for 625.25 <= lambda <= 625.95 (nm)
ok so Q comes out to 7.735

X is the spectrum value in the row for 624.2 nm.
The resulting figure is 7.638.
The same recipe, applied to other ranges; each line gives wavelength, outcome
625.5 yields 7.97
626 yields 7.681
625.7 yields 7.849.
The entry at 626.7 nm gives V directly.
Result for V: 7.466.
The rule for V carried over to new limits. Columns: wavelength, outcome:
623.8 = 7.411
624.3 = 7.699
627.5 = 7.307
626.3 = 7.573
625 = 8.053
